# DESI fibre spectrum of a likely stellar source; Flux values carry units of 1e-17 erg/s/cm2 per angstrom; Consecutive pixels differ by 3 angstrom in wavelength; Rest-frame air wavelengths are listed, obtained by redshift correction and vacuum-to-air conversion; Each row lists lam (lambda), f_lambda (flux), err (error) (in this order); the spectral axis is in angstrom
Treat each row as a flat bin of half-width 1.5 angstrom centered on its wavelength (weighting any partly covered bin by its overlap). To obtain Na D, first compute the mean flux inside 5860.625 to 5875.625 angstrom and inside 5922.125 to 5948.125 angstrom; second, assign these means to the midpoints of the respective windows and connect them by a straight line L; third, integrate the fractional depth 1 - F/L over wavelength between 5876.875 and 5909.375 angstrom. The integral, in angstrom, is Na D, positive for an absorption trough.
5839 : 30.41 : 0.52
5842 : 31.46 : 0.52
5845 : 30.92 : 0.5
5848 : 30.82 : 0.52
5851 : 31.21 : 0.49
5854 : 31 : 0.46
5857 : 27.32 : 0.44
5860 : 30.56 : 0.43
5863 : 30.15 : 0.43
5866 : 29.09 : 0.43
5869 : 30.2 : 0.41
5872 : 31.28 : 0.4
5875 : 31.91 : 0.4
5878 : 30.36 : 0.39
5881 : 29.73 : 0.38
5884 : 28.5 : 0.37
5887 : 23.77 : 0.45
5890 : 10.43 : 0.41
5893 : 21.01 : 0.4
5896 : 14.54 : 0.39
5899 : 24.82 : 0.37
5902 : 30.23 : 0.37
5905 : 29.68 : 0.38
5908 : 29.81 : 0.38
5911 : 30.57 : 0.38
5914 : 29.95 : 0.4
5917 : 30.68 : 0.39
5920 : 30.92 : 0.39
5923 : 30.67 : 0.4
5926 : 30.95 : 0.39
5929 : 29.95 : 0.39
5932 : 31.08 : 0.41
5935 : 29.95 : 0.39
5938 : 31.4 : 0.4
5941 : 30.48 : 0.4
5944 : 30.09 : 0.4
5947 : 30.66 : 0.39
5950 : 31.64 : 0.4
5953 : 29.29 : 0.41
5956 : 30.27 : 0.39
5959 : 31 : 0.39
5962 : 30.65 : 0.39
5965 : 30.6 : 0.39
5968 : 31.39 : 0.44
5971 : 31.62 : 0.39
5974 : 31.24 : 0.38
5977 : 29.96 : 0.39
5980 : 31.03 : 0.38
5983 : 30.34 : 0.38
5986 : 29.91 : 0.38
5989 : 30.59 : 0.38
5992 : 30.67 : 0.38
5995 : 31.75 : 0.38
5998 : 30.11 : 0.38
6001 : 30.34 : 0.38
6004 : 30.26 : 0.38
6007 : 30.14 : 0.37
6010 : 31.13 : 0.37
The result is 6.2 angstrom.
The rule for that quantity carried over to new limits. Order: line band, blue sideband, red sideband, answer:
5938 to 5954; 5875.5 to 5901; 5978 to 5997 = -1.7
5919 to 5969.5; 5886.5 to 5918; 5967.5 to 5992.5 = -4.7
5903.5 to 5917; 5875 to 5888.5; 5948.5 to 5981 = -0.4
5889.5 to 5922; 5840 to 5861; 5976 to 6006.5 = 4.5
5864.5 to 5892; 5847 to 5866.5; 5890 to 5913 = 0.6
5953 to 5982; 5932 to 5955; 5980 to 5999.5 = -0.2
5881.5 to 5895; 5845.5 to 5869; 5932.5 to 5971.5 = 4.0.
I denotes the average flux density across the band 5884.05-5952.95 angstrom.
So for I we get 27.9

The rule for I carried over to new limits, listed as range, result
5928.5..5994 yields 30.6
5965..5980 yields 31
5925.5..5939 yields 30.6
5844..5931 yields 28.3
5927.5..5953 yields 30.6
